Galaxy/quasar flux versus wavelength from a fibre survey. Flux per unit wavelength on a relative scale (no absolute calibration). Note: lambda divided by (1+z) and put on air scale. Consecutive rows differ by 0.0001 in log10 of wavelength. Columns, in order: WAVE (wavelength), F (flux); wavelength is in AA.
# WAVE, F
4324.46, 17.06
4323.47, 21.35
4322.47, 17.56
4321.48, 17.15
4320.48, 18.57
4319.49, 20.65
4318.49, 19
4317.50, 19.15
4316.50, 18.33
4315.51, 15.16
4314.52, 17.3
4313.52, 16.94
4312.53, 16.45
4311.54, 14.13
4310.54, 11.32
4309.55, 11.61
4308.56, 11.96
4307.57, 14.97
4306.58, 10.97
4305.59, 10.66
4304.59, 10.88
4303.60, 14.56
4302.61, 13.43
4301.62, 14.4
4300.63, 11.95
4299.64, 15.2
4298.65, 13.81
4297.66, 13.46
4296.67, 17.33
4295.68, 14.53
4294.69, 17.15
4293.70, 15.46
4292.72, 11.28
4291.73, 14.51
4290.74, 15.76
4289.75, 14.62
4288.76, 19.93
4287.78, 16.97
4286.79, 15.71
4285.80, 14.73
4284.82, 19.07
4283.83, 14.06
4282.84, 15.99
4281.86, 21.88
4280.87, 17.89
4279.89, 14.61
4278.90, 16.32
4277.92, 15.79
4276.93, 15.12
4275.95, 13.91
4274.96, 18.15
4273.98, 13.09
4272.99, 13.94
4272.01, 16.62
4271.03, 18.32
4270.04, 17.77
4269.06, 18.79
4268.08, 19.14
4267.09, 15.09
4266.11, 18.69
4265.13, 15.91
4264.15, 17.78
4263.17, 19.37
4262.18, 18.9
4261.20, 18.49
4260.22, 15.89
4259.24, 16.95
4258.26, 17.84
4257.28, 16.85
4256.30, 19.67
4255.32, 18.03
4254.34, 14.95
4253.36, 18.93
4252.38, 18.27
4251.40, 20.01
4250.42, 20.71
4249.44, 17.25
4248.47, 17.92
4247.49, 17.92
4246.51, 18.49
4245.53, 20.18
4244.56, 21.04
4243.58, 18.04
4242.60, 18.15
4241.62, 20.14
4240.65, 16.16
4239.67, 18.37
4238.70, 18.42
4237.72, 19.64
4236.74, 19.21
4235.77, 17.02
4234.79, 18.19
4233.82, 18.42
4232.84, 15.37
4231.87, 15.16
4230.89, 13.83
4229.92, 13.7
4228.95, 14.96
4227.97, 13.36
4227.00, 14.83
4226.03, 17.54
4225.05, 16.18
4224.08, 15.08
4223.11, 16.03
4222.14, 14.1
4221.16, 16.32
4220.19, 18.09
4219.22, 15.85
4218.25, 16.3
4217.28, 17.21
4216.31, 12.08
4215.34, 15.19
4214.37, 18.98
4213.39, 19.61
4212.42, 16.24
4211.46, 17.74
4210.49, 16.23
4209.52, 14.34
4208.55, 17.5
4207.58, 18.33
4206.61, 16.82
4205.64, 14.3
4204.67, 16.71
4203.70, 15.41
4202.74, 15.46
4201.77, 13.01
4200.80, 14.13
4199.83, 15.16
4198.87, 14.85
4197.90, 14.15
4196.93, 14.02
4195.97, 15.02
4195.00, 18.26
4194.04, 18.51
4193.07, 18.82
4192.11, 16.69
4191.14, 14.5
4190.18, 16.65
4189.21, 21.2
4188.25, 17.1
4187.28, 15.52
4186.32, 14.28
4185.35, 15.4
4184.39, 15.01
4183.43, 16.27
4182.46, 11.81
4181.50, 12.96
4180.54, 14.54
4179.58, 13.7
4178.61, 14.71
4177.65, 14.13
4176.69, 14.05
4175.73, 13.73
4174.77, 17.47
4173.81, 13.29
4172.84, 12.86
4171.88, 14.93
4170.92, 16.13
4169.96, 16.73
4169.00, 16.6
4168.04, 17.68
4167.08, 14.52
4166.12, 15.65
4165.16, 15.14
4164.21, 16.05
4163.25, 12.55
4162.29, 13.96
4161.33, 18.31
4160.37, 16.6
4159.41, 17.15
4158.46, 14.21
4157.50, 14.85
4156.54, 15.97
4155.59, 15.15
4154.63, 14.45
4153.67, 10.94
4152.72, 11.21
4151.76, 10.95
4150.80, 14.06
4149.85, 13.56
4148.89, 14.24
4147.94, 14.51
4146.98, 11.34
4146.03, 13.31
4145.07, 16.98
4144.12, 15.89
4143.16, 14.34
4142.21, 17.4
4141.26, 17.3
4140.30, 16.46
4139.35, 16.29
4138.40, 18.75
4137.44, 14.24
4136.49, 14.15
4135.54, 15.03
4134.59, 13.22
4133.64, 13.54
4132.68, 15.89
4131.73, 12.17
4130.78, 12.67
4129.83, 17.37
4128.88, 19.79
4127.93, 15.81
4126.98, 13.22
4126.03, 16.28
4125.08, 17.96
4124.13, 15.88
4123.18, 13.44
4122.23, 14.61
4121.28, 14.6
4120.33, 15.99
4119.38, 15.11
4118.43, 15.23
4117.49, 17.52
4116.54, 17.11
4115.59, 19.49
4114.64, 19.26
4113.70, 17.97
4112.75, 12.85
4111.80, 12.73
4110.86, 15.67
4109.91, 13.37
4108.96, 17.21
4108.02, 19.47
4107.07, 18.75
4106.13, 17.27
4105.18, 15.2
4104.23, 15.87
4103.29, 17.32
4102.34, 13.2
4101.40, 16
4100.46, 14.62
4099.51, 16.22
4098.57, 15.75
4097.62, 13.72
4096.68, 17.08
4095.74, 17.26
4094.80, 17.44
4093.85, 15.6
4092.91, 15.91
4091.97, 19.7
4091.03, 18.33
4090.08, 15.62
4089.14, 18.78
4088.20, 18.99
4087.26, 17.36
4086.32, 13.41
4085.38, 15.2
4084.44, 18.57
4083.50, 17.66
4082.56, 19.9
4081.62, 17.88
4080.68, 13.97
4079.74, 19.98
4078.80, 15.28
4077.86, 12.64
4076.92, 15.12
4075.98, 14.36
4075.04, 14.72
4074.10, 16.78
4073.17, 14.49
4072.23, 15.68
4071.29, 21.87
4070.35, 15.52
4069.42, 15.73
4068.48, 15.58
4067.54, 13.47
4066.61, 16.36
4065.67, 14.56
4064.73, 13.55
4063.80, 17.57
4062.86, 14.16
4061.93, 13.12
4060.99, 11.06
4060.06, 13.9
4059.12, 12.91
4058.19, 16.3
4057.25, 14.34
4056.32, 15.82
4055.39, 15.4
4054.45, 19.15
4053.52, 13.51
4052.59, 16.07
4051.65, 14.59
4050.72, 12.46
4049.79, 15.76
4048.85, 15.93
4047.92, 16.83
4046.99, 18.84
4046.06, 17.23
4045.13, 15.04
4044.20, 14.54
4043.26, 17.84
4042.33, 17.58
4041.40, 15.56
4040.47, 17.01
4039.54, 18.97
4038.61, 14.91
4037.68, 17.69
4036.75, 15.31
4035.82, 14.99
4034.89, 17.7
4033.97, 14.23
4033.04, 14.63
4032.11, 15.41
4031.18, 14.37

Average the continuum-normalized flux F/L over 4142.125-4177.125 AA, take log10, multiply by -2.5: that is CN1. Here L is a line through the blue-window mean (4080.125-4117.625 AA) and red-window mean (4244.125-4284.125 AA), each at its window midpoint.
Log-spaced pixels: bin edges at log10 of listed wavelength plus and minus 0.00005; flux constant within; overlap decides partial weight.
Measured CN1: 0.15 mag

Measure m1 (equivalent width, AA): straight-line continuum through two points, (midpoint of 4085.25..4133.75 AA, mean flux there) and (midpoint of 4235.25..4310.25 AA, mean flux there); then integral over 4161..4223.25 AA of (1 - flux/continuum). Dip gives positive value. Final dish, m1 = 2.5 AA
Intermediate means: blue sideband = 16.1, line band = 15.7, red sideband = 16.5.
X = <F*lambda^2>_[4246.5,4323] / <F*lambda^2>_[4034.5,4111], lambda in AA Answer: 1.12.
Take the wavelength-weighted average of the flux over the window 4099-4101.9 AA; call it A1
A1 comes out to 15.6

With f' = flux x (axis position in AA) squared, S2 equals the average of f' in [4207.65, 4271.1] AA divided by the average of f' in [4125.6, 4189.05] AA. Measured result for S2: 1.20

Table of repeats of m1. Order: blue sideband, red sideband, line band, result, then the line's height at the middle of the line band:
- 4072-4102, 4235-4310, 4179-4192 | 0.88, 16.5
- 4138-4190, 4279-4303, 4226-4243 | -1.58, 15.3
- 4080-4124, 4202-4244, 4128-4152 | 2.11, 16.4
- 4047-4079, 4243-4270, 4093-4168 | 3.63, 16.2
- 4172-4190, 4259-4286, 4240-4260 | -2.37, 16.4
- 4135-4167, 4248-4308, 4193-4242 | -2.10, 15.6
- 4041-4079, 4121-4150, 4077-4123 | -3.35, 15.3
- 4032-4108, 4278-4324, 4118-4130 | 0.12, 15.9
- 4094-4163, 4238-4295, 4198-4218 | 0.68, 16.5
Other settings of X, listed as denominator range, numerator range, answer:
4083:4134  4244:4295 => 1.14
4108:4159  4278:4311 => 1.05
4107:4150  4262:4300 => 1.12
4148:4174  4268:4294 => 1.17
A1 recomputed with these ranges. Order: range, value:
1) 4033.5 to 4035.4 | 16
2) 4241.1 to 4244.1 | 18.7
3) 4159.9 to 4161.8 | 17.4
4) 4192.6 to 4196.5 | 17.6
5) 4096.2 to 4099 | 15.5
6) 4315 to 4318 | 17.6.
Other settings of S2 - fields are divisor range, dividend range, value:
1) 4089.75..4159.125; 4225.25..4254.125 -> 1.20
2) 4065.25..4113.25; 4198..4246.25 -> 1.09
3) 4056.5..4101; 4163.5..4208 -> 1.02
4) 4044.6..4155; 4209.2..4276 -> 1.18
